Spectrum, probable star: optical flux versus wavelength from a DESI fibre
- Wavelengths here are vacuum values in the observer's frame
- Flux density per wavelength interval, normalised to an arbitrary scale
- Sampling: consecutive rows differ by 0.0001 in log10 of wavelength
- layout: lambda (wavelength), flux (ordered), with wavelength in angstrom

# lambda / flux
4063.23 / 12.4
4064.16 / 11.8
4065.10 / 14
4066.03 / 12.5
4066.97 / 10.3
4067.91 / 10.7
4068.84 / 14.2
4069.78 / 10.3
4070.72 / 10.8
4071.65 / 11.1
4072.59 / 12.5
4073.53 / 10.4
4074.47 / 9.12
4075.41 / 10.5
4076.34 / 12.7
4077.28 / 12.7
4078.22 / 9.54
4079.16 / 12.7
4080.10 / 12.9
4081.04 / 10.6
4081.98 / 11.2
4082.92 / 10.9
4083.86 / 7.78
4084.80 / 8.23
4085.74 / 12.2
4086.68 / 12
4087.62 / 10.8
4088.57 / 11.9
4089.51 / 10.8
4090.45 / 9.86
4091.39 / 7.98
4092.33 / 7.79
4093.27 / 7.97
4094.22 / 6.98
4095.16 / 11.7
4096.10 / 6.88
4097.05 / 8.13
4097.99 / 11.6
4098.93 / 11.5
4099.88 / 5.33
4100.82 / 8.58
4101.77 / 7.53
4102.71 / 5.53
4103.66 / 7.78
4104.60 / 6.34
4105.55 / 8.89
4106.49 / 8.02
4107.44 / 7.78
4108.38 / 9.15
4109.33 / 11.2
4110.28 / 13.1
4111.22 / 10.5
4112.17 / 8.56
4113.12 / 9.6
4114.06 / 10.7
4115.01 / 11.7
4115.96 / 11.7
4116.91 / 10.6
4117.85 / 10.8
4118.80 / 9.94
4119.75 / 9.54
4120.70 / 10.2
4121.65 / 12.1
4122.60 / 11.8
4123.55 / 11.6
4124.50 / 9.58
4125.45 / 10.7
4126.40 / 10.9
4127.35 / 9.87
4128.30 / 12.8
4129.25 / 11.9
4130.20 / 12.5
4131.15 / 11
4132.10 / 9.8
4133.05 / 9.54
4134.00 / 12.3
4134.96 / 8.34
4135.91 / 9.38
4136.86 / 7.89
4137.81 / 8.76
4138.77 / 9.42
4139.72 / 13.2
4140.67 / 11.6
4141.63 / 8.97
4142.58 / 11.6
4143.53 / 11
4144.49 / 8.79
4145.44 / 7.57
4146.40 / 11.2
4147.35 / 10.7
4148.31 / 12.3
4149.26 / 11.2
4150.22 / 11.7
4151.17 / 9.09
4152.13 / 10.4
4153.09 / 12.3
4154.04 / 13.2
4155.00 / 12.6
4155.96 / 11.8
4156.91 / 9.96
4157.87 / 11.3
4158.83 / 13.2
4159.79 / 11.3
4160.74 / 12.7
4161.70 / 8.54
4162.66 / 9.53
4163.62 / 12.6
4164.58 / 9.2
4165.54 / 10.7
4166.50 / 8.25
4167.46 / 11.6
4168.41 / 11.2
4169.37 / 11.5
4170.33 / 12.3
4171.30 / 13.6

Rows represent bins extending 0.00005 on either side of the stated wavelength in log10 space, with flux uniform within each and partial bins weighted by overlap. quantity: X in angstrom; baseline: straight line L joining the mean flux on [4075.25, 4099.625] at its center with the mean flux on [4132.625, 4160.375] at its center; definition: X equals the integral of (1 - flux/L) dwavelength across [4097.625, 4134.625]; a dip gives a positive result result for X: 1.52 angstrom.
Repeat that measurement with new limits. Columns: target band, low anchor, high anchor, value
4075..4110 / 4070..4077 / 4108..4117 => 4.18 angstrom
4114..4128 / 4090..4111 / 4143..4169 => -1.98 angstrom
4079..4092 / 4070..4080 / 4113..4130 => 0.65 angstrom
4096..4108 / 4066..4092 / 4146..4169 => 3.22 angstrom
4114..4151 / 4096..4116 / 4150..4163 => -1.57 angstrom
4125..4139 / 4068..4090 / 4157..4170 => 0.79 angstrom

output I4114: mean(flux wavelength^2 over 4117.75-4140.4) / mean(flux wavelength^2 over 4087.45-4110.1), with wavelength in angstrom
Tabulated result 1.2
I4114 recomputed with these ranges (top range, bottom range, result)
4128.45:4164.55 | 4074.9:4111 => 1.15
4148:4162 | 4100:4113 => 1.36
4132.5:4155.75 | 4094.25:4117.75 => 1.16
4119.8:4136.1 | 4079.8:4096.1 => 1.11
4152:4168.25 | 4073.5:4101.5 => 1.15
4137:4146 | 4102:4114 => 1.14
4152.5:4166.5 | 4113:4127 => 1.06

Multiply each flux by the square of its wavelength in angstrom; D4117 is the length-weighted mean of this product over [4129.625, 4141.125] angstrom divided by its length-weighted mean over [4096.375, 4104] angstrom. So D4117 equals 1.3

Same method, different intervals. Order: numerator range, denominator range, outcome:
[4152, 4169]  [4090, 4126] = 1.21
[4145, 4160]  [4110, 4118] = 1.06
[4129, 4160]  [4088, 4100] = 1.20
